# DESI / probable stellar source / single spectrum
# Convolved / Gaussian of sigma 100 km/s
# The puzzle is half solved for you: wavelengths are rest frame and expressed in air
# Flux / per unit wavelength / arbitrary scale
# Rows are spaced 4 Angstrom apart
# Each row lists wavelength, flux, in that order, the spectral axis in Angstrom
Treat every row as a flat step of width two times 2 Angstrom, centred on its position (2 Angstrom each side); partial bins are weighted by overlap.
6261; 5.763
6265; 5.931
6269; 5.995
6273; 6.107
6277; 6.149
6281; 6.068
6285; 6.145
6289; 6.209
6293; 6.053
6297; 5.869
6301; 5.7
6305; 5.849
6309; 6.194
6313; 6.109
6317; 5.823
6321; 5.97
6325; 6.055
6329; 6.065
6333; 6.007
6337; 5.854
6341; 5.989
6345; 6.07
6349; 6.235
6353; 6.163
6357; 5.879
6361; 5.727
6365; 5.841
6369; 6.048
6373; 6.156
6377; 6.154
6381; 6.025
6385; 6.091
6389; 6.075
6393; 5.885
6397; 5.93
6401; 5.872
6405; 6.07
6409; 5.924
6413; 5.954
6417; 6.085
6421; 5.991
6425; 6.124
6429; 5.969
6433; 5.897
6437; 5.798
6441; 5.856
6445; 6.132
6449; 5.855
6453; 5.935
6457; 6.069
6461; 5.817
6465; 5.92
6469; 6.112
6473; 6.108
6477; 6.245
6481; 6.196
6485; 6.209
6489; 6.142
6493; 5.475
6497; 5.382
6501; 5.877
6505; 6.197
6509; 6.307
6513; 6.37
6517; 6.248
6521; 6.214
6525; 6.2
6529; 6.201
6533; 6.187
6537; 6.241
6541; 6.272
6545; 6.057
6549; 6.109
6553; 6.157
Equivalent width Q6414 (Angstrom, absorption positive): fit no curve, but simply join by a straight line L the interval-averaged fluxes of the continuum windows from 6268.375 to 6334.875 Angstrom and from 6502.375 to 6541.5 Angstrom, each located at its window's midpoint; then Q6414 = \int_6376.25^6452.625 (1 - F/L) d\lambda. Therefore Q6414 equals 1.9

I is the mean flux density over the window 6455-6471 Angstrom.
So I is 5.98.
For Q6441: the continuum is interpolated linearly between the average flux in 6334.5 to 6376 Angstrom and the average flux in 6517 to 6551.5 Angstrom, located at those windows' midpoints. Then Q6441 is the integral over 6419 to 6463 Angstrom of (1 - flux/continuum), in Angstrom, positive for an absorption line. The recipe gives 1.02 Angstrom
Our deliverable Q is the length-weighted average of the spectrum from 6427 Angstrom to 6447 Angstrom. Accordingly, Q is 5.93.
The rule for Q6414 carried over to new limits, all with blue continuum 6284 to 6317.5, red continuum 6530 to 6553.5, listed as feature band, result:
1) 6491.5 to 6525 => 0.7 Angstrom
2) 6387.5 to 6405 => 0.3 Angstrom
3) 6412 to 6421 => 0.1 Angstrom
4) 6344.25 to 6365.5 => 0.2 Angstrom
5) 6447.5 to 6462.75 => 0.5 Angstrom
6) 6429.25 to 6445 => 0.5 Angstrom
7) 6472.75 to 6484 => -0.1 Angstrom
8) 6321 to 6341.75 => 0.1 Angstrom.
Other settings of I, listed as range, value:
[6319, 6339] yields 5.99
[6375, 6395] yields 6.05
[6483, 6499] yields 5.8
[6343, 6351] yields 6.15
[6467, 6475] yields 6.11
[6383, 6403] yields 5.97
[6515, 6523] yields 6.23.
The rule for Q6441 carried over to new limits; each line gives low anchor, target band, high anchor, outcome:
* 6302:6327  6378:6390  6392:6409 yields -0.24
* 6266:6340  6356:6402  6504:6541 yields 0.86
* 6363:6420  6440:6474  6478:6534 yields 0.42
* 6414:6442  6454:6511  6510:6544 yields 1.04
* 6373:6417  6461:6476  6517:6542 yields 0.23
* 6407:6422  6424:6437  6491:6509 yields -0.01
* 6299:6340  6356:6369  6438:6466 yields 0.24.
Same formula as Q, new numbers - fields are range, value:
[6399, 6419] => 5.98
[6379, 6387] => 6.06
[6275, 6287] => 6.12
